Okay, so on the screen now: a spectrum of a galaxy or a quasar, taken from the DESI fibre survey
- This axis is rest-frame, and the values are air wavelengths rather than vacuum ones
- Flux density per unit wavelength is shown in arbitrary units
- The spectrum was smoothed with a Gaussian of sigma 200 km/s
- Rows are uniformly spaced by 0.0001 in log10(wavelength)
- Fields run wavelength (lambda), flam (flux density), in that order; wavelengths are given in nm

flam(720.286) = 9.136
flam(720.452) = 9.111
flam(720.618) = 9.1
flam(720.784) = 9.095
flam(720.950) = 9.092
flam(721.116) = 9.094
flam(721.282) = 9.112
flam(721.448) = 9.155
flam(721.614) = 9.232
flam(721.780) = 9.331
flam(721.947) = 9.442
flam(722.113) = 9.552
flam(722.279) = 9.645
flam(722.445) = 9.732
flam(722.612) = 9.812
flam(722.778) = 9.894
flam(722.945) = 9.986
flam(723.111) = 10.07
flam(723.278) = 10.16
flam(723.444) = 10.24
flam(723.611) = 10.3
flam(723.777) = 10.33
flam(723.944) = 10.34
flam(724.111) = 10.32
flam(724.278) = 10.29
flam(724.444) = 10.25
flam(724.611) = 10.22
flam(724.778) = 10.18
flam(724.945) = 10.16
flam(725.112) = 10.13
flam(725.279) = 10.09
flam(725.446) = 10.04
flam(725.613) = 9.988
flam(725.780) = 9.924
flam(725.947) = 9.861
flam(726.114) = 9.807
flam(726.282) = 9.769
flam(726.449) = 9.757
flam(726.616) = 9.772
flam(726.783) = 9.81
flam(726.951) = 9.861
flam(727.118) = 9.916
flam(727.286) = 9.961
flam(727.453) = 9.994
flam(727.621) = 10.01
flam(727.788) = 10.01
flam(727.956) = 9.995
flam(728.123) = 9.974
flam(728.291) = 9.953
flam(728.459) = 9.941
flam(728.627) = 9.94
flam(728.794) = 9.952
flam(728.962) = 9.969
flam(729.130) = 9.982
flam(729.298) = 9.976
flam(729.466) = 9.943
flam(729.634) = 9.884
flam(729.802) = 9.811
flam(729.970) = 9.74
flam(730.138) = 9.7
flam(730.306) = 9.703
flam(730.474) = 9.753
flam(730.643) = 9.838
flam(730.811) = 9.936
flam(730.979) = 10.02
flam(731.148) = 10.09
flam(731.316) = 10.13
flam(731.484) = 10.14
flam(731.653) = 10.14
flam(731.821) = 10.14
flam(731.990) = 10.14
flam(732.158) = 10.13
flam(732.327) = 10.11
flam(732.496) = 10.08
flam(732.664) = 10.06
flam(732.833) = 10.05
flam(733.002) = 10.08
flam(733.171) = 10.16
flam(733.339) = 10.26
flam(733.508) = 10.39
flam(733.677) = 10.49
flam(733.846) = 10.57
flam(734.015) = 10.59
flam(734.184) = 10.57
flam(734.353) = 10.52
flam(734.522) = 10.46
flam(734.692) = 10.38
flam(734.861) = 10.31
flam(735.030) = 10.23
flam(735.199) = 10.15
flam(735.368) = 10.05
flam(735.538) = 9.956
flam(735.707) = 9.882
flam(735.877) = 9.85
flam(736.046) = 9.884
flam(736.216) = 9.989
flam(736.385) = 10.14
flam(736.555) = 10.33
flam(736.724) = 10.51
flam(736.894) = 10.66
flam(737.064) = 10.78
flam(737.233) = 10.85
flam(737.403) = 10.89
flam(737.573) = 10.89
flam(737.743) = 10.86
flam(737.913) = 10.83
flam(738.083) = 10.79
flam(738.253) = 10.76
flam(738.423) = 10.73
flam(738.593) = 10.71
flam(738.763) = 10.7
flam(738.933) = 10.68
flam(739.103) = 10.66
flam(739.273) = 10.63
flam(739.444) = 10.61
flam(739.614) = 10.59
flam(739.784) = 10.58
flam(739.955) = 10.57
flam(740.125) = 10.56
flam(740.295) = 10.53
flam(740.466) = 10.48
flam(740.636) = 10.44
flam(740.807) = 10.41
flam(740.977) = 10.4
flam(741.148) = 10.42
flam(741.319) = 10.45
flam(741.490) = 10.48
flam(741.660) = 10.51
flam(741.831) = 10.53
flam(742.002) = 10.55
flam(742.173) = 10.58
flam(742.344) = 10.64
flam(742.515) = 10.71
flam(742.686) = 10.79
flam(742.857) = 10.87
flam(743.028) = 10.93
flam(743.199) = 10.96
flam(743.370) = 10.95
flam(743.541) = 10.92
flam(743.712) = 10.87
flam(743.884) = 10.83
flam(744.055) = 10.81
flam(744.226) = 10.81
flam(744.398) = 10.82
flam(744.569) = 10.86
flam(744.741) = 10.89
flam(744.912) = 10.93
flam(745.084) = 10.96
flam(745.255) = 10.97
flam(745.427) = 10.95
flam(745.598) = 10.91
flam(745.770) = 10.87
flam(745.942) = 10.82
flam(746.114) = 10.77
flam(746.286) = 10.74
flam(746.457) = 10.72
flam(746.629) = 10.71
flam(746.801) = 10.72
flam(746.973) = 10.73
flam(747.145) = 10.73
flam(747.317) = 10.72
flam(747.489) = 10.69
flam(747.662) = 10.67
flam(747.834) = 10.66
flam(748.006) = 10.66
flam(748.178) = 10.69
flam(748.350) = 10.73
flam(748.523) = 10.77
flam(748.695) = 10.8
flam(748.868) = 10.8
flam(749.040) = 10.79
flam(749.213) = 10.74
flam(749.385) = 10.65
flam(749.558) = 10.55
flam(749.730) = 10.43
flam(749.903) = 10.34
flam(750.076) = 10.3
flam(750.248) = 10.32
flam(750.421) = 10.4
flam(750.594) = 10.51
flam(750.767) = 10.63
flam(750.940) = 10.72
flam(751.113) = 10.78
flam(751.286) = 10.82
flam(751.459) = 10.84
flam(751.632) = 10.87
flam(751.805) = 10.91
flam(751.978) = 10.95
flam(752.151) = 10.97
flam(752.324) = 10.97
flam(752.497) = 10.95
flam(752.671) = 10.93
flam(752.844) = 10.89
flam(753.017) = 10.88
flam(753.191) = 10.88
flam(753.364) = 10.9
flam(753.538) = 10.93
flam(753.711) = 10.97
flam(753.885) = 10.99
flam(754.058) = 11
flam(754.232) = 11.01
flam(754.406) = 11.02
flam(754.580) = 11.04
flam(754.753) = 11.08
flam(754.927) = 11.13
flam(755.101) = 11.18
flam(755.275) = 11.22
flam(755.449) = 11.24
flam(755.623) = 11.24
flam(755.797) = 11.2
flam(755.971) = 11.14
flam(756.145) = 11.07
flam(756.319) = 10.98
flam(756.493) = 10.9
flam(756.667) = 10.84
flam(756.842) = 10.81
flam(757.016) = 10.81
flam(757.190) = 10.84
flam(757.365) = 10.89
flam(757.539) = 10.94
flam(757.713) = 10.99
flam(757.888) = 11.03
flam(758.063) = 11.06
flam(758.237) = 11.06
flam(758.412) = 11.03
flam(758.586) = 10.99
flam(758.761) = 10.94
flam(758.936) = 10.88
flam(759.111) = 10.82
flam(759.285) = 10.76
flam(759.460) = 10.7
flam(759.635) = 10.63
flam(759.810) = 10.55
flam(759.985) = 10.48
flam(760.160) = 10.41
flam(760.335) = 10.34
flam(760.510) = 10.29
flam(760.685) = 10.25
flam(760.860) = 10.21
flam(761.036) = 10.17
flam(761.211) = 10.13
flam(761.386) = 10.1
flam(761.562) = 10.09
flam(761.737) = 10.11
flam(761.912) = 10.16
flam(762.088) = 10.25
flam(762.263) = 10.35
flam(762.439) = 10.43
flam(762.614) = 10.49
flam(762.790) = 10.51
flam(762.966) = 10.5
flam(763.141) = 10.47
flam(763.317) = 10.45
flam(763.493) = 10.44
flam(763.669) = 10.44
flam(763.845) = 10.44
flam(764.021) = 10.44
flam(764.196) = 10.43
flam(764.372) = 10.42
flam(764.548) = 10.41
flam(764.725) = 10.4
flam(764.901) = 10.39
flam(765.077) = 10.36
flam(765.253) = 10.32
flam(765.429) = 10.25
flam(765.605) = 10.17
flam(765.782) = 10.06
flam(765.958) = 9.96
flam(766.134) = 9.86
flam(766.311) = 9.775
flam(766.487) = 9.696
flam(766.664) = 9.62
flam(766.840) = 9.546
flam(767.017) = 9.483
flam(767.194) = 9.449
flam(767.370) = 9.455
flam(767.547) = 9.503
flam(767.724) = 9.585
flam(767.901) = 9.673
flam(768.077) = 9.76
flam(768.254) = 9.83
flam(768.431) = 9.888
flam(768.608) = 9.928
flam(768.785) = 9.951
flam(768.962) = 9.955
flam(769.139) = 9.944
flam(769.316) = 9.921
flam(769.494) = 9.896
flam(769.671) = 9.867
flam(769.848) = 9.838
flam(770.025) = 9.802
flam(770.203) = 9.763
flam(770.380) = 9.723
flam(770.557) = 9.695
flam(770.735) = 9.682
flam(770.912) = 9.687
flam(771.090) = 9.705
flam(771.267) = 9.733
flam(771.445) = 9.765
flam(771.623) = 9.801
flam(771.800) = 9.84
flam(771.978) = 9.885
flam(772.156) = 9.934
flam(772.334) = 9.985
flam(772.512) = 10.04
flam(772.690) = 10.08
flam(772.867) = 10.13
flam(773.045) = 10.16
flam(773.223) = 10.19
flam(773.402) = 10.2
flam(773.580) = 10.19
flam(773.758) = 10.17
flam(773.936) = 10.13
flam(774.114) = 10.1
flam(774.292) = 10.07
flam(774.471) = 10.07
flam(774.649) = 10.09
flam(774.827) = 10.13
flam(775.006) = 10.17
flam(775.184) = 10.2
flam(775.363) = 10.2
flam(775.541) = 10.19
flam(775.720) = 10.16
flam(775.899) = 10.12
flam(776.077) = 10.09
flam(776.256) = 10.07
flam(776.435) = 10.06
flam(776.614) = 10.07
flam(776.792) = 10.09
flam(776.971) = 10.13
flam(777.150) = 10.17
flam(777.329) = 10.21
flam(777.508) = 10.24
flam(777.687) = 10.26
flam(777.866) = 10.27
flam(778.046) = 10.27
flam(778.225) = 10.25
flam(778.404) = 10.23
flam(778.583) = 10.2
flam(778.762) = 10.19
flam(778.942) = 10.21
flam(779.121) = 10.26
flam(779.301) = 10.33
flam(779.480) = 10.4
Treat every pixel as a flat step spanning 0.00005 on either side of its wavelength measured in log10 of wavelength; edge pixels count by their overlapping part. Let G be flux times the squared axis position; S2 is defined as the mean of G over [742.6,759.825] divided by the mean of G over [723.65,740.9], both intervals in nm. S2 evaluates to 1.1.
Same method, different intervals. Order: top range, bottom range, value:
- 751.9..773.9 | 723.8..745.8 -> 1.08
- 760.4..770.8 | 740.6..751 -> 0.99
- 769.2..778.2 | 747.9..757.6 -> 0.98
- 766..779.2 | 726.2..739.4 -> 1.09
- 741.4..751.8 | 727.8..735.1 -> 1.11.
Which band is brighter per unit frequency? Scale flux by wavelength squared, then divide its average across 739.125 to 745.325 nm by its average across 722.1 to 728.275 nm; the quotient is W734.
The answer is 1.12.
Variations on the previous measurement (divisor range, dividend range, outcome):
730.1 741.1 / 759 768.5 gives 1.06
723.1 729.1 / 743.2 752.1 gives 1.14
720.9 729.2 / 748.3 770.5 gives 1.16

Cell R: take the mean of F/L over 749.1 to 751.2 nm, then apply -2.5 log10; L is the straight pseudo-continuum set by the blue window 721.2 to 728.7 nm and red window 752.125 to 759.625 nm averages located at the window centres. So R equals 0.03 mag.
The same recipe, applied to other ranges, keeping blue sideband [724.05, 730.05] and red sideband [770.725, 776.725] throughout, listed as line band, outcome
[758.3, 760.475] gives -0.072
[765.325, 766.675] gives 0.009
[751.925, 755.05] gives -0.100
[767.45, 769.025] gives 0.027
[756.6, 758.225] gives -0.094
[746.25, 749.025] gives -0.076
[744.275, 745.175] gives -0.092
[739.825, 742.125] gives -0.052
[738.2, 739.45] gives -0.073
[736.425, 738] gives -0.076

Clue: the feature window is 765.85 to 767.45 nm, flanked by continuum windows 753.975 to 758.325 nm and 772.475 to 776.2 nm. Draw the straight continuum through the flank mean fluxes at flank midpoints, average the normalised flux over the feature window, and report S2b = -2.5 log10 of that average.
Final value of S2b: 0.092 mag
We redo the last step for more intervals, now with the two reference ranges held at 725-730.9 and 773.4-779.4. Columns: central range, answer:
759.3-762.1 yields -0.024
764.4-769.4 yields 0.023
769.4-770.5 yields 0.035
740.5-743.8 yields -0.070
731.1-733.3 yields -0.020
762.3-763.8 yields -0.038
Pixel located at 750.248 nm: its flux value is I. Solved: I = 10.32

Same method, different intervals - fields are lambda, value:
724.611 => 10.22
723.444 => 10.24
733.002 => 10.08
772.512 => 10.04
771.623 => 9.801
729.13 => 9.982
